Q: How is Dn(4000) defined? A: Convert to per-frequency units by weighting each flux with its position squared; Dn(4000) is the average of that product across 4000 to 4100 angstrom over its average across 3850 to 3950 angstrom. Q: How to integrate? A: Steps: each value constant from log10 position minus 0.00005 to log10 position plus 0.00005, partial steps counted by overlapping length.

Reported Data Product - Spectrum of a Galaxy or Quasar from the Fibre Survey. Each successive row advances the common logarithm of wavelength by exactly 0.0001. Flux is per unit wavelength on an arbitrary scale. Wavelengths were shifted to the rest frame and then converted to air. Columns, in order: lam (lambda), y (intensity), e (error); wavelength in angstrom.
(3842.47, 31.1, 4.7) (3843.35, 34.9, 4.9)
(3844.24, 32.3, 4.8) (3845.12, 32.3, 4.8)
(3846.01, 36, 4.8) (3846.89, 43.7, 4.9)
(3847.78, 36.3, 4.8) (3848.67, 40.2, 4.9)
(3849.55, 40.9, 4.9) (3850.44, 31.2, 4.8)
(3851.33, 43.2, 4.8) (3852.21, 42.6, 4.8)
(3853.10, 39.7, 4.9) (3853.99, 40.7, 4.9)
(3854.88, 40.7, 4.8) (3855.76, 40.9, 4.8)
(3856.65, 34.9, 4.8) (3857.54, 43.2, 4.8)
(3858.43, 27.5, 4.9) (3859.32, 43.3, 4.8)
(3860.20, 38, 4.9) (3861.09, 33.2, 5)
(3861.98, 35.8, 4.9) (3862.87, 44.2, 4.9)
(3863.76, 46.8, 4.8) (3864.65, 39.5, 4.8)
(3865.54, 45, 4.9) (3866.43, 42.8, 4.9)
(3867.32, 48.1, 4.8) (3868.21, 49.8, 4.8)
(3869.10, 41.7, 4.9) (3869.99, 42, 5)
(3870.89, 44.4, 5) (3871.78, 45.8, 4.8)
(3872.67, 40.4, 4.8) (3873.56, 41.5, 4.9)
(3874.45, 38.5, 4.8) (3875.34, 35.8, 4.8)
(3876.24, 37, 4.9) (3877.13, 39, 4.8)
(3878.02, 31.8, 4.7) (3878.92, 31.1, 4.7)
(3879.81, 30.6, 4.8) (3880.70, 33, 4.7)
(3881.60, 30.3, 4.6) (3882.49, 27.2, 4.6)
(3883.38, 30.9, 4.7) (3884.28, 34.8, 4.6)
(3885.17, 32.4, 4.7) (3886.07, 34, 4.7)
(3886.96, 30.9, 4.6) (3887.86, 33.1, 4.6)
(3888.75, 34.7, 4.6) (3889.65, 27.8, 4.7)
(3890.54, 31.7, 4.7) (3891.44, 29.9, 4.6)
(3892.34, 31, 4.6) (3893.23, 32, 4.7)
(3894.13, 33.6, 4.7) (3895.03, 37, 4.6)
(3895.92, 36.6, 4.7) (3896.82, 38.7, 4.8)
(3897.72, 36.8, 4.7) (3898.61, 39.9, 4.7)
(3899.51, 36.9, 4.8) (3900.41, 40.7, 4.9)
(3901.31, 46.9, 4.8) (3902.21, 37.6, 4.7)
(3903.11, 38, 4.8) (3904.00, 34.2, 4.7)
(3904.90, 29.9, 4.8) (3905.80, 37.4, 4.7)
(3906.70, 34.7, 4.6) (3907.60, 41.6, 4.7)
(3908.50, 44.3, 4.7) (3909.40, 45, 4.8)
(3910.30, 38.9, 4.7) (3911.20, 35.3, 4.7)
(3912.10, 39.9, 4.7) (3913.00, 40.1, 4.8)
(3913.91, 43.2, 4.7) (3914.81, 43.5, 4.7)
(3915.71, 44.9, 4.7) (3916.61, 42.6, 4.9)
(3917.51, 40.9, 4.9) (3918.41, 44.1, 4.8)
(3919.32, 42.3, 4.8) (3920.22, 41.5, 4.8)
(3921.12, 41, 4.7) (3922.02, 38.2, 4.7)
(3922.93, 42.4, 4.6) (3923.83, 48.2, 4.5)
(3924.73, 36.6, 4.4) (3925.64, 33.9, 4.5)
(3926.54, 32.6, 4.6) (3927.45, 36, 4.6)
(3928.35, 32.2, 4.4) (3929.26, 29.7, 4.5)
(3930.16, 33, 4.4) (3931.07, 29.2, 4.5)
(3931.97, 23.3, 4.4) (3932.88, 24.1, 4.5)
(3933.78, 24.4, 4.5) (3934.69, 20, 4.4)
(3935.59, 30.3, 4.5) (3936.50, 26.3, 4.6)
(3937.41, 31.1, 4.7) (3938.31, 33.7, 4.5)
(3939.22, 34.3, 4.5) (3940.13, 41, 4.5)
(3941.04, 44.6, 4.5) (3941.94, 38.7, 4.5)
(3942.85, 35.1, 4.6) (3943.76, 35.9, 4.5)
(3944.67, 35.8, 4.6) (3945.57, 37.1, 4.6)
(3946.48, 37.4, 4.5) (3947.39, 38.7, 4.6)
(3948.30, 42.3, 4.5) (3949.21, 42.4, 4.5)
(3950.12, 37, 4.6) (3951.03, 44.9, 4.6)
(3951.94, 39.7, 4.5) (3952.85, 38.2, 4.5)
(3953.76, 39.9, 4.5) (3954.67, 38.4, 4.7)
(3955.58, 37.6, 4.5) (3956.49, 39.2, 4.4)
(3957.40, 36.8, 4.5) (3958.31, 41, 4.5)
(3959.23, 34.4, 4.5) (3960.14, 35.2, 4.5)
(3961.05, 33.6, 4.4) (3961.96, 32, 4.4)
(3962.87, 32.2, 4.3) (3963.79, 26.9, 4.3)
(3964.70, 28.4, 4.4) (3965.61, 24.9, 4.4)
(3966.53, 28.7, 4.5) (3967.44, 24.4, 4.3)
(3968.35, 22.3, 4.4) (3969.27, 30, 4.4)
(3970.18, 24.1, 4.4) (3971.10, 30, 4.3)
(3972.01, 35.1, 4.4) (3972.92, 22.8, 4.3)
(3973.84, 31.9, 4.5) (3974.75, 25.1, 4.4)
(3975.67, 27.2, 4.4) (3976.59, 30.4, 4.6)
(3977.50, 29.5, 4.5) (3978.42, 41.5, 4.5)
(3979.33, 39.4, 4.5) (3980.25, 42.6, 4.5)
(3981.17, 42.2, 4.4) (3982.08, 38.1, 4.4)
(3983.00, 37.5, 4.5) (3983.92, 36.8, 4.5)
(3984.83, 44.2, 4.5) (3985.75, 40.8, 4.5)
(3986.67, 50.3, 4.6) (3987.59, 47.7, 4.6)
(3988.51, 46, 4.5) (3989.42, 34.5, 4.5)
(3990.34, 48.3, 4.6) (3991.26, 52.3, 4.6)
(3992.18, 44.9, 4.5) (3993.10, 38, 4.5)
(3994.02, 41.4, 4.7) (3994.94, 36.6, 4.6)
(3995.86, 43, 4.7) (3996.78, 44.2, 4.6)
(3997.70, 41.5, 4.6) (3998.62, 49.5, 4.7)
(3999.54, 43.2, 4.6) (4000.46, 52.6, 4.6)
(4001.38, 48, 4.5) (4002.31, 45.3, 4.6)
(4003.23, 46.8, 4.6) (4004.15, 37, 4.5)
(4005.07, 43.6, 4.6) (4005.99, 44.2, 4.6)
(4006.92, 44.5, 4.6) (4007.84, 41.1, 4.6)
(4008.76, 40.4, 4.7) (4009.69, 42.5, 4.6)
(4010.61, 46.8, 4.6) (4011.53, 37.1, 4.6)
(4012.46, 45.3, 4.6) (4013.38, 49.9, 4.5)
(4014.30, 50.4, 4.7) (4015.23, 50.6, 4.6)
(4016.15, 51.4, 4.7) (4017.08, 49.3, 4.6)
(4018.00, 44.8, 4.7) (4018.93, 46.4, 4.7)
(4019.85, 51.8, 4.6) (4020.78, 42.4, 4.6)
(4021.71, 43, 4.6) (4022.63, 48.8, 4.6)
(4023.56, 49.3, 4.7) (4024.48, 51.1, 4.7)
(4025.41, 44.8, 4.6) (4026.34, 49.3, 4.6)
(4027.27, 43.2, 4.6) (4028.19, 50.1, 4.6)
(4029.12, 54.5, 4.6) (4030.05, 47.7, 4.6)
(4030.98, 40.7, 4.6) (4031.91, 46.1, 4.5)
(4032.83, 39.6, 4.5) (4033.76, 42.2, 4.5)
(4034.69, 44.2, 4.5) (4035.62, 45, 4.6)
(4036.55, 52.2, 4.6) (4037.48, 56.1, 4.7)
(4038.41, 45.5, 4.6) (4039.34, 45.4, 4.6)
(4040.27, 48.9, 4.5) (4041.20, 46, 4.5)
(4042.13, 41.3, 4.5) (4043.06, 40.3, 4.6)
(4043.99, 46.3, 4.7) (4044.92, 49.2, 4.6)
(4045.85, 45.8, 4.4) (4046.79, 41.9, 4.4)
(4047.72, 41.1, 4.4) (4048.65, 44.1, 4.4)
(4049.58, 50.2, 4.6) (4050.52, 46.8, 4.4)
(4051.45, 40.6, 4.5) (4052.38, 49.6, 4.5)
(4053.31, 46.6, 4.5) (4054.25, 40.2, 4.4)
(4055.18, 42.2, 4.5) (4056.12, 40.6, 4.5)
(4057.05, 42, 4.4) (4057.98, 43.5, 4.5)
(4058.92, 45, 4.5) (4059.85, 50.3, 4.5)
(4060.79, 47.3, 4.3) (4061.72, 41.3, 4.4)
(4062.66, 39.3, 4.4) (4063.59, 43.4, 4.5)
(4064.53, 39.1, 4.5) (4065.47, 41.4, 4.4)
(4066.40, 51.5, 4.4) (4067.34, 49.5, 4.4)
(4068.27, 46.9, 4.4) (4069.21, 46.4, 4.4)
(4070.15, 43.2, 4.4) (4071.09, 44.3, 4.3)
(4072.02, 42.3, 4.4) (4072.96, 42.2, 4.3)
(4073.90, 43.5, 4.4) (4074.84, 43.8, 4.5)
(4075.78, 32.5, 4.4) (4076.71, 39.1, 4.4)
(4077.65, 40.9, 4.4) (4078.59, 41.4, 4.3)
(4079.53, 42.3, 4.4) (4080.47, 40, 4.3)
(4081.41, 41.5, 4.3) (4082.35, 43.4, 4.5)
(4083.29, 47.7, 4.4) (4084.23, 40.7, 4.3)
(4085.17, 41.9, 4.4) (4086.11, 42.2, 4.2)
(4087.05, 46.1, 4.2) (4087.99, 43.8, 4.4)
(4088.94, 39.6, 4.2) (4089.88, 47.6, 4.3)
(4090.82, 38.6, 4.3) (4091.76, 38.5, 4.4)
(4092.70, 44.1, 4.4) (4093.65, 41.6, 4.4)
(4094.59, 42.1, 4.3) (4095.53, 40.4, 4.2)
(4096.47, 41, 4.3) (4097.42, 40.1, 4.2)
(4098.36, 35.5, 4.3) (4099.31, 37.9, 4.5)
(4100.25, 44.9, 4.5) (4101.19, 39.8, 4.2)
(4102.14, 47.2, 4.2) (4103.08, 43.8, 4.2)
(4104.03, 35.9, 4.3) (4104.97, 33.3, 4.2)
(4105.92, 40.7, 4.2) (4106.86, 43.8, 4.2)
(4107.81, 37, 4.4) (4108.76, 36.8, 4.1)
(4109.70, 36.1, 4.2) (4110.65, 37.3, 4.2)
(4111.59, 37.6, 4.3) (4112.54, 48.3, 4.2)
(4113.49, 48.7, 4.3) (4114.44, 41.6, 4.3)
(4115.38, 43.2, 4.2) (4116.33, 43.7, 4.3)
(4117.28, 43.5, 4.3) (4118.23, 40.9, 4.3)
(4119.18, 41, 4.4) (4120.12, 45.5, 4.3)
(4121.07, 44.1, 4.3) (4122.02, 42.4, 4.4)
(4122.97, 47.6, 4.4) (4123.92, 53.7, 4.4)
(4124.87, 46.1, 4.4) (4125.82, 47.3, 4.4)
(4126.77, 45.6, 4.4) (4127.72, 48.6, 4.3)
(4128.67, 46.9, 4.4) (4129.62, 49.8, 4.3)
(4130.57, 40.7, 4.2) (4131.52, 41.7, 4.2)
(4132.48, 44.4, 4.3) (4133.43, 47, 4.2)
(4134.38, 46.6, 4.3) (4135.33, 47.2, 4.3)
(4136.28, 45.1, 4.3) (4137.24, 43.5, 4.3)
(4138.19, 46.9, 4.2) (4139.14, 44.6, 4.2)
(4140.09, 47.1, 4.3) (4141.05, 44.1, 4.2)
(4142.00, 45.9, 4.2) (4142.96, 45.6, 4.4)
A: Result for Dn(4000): 1.29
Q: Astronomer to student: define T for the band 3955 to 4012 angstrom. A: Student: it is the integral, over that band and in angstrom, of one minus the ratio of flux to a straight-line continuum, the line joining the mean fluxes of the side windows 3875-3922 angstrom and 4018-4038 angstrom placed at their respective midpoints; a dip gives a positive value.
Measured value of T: 7.2 angstrom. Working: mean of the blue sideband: 36.7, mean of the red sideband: 47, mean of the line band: 38.1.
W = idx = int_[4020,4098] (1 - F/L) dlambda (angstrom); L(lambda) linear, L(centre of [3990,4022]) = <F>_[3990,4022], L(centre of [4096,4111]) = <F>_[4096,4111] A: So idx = -3.99 angstrom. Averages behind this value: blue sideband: 45.1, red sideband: 39.4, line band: 44.2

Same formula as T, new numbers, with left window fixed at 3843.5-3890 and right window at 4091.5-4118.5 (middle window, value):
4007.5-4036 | -4.6 angstrom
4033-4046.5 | -2.1 angstrom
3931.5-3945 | 2.4 angstrom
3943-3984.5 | 4.8 angstrom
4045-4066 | -1.9 angstrom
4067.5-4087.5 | -1.0 angstrom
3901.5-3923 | -1.0 angstrom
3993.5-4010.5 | -1.8 angstrom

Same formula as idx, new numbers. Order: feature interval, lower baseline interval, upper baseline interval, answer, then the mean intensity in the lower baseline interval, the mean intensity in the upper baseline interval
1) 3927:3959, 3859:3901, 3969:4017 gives 3.4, 37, 41.1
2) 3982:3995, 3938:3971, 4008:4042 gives -0.7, 35.1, 46.6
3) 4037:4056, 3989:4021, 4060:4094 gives -0.7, 44.9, 42.8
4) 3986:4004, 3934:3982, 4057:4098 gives -3.9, 34.1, 42.8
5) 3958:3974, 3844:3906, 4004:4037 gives 4.9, 37.3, 46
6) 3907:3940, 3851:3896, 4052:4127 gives 1.8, 37.2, 42.6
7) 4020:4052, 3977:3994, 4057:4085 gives -2.5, 41.9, 43.2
